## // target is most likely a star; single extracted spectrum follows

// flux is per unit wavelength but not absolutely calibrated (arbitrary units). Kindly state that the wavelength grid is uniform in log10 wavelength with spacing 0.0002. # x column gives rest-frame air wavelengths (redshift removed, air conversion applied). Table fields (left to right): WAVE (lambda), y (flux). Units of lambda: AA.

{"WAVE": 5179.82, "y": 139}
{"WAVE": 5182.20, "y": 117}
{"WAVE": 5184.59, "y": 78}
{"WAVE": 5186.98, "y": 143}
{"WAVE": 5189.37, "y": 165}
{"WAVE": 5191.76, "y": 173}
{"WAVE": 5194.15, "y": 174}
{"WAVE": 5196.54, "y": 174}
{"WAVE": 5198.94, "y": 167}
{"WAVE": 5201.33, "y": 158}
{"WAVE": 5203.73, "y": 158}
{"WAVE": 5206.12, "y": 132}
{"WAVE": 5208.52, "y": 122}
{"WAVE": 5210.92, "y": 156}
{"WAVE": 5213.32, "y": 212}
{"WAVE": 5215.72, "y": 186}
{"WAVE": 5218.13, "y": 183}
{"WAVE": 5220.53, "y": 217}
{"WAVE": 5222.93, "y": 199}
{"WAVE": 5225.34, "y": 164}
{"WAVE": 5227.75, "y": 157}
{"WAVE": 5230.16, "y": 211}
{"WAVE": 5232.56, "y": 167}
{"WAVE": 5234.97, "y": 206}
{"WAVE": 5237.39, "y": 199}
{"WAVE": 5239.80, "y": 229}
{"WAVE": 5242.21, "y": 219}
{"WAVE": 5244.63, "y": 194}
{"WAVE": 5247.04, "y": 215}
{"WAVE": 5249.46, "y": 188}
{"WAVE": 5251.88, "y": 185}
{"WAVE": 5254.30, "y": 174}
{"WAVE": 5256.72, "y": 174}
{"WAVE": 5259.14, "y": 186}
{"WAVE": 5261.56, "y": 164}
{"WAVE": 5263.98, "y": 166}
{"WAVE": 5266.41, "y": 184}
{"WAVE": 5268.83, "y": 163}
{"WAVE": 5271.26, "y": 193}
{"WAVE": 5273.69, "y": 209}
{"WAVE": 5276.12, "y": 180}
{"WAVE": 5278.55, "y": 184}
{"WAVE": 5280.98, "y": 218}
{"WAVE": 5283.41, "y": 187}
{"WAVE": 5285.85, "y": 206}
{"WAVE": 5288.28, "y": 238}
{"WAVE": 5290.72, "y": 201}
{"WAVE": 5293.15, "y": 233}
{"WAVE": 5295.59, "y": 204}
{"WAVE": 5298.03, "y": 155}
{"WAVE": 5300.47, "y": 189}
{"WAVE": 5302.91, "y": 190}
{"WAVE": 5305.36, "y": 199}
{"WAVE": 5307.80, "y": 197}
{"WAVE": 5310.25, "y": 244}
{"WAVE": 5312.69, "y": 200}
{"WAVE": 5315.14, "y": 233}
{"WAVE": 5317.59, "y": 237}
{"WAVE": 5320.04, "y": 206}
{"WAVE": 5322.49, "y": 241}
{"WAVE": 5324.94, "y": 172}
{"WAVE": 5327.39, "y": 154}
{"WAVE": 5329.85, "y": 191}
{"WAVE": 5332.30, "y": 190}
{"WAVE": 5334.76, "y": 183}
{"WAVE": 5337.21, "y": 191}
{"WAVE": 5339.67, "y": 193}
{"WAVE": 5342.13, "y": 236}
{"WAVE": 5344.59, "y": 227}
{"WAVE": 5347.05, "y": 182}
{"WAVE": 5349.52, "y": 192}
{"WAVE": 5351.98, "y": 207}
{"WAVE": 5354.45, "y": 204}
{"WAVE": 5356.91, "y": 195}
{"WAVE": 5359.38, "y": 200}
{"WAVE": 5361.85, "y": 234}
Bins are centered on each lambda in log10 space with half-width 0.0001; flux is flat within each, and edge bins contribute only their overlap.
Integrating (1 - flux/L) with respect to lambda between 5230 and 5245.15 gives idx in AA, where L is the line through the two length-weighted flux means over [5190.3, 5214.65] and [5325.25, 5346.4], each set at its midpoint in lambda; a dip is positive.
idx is -2.9 AA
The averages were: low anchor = 163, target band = 204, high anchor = 194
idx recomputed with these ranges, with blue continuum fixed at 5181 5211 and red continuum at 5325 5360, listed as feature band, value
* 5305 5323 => -3.28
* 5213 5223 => -2.85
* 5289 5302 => -1.31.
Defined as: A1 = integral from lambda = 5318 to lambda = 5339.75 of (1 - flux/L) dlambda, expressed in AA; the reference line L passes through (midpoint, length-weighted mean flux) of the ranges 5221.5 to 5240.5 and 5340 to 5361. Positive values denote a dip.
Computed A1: 1.1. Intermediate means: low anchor 191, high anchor 205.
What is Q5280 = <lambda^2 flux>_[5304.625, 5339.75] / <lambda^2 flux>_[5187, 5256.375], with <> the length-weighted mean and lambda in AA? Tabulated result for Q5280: 1.2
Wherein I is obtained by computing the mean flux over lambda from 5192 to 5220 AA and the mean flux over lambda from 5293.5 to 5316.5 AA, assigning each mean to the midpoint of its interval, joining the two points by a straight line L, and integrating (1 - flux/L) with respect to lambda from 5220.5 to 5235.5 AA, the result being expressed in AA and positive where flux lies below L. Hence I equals -0.9 AA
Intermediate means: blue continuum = 167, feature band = 186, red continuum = 203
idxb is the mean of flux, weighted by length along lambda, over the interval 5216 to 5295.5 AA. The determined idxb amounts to 194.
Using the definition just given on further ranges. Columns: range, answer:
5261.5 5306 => 193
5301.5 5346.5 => 204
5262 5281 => 184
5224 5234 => 176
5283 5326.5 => 207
